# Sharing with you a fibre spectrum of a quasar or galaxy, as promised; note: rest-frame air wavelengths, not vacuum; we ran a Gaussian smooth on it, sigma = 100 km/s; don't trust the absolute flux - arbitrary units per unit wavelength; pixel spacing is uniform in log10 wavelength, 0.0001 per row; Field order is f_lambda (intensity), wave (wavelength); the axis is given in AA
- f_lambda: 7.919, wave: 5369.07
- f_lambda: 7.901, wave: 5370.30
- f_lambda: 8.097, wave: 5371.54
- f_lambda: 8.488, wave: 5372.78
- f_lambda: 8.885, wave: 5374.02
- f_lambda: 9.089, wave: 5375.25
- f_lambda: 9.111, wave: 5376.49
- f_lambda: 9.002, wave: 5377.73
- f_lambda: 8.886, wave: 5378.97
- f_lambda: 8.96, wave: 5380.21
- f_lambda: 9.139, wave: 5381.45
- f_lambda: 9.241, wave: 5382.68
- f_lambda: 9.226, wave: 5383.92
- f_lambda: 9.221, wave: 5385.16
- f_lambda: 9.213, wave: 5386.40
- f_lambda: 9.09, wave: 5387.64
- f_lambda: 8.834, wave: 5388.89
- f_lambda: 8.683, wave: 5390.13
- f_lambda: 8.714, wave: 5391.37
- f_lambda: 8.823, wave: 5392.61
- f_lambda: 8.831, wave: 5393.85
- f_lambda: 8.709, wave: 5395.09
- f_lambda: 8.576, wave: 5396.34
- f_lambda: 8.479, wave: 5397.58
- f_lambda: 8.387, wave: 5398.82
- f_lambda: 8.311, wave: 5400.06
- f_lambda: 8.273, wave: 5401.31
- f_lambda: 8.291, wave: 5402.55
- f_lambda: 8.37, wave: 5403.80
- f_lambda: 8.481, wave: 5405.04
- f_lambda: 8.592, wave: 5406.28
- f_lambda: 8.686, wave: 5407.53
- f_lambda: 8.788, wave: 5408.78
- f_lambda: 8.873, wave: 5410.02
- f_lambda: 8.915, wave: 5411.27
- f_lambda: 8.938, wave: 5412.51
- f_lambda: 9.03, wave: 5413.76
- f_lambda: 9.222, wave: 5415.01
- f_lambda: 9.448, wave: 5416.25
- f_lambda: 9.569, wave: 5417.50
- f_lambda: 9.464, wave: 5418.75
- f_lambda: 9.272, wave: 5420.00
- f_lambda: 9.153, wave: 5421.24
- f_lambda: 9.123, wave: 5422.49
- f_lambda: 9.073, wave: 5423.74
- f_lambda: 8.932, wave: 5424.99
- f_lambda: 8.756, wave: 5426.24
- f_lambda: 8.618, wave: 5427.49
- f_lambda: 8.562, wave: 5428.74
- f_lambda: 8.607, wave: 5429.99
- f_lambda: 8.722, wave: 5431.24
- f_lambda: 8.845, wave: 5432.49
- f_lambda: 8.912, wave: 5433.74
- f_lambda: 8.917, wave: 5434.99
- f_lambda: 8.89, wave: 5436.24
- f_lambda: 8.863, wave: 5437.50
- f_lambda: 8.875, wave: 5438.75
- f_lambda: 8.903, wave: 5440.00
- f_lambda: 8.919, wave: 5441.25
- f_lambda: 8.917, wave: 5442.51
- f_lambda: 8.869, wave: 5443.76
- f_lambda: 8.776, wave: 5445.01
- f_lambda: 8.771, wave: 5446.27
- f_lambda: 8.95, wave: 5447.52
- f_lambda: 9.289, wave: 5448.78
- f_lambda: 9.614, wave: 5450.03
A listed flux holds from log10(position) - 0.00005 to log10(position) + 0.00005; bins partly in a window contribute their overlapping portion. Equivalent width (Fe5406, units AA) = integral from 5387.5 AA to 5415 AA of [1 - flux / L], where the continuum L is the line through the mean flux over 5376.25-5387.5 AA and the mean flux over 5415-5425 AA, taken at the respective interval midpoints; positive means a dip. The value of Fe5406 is 1.6 AA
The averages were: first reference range 9.11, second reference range 9.28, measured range 8.67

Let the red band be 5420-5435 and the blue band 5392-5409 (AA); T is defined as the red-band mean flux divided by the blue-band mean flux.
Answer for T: 1.04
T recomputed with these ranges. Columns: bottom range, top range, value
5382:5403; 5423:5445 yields 1.01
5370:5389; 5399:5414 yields 0.97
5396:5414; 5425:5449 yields 1.03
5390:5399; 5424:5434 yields 1.01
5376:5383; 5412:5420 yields 1.02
